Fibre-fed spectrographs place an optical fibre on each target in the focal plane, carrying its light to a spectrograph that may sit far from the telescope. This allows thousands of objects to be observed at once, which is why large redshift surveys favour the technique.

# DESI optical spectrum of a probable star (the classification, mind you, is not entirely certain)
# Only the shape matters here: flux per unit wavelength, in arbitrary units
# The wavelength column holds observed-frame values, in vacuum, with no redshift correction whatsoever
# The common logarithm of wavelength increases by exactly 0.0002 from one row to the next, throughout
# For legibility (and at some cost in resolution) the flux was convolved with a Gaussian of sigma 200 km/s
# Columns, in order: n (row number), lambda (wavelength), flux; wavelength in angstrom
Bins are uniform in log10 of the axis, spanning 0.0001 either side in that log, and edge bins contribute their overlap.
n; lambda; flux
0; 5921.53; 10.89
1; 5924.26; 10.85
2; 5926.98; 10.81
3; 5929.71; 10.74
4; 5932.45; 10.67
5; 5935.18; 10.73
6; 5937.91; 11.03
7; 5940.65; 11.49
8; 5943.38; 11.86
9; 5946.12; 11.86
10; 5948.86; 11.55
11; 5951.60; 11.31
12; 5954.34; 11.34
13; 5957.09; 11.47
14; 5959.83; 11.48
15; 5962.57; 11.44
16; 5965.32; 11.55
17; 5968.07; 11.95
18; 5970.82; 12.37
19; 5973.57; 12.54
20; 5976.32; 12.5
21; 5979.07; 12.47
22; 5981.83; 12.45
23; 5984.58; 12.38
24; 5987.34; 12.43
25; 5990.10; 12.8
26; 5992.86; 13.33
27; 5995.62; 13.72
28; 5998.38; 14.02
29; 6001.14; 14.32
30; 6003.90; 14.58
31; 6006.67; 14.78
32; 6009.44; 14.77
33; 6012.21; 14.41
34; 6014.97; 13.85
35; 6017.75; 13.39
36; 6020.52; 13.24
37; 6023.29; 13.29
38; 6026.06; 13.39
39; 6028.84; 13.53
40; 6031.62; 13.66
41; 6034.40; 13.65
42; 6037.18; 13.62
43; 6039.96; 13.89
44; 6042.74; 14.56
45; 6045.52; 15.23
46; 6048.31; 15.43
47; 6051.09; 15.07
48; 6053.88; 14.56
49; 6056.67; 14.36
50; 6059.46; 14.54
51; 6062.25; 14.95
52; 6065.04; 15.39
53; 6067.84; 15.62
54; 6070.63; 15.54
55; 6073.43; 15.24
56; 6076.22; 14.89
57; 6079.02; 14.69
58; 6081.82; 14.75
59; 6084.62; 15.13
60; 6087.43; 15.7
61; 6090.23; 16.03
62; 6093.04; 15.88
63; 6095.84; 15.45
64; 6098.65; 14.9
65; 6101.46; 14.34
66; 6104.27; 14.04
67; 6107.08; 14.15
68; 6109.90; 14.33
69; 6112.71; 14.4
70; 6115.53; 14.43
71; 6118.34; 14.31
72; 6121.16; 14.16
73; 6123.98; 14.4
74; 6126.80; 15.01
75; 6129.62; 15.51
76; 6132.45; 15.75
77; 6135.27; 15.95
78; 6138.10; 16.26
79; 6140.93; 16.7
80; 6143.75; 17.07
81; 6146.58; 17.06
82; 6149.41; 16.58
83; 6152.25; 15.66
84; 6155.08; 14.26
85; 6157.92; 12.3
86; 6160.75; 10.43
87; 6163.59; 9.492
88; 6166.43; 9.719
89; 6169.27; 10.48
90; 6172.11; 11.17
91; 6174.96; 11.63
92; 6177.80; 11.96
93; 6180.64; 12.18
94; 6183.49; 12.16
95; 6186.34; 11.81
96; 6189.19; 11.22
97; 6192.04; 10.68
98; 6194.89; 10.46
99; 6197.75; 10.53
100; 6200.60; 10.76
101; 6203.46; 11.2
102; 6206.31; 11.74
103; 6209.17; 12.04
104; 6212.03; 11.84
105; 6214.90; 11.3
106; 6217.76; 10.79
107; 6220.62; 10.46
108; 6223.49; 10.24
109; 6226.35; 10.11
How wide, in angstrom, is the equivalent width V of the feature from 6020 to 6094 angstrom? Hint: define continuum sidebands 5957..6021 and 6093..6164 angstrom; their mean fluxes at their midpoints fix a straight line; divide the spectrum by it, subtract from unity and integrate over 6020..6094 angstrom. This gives -4.1 angstrom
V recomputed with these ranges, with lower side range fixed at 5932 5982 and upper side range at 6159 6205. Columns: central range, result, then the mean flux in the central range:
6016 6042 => -4.71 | 13.5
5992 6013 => -4.93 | 14.3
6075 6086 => -3.45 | 14.9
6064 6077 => -4.60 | 15.4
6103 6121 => -4.90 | 14.3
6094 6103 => -2.94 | 14.9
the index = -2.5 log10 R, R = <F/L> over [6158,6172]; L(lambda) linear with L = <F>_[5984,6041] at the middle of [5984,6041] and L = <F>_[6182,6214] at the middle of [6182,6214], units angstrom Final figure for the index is 0.14 mag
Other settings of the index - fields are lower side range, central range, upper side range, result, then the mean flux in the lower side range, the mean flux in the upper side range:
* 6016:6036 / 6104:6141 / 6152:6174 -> -0.232 mag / 13.5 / 11.5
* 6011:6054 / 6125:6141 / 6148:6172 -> -0.237 mag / 14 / 12.3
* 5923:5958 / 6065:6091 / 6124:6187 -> -0.196 mag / 11.2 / 13.6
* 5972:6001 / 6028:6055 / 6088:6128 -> -0.046 mag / 12.9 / 14.7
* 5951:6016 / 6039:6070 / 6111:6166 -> -0.094 mag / 12.9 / 14.6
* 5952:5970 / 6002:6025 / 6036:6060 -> -0.053 mag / 11.5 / 14.6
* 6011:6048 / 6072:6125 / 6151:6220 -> -0.157 mag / 13.9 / 11.5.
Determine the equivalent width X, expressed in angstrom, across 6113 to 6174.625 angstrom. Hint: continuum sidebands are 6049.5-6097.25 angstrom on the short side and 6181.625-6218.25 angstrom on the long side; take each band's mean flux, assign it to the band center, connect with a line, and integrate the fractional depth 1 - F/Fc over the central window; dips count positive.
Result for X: -4.9 angstrom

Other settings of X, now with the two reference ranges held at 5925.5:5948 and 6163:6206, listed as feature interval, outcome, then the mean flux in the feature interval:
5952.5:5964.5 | -0.3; 11.4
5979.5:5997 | -2.7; 12.8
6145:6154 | -4.3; 16.4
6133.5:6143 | -4.5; 16.3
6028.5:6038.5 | -2.2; 13.6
